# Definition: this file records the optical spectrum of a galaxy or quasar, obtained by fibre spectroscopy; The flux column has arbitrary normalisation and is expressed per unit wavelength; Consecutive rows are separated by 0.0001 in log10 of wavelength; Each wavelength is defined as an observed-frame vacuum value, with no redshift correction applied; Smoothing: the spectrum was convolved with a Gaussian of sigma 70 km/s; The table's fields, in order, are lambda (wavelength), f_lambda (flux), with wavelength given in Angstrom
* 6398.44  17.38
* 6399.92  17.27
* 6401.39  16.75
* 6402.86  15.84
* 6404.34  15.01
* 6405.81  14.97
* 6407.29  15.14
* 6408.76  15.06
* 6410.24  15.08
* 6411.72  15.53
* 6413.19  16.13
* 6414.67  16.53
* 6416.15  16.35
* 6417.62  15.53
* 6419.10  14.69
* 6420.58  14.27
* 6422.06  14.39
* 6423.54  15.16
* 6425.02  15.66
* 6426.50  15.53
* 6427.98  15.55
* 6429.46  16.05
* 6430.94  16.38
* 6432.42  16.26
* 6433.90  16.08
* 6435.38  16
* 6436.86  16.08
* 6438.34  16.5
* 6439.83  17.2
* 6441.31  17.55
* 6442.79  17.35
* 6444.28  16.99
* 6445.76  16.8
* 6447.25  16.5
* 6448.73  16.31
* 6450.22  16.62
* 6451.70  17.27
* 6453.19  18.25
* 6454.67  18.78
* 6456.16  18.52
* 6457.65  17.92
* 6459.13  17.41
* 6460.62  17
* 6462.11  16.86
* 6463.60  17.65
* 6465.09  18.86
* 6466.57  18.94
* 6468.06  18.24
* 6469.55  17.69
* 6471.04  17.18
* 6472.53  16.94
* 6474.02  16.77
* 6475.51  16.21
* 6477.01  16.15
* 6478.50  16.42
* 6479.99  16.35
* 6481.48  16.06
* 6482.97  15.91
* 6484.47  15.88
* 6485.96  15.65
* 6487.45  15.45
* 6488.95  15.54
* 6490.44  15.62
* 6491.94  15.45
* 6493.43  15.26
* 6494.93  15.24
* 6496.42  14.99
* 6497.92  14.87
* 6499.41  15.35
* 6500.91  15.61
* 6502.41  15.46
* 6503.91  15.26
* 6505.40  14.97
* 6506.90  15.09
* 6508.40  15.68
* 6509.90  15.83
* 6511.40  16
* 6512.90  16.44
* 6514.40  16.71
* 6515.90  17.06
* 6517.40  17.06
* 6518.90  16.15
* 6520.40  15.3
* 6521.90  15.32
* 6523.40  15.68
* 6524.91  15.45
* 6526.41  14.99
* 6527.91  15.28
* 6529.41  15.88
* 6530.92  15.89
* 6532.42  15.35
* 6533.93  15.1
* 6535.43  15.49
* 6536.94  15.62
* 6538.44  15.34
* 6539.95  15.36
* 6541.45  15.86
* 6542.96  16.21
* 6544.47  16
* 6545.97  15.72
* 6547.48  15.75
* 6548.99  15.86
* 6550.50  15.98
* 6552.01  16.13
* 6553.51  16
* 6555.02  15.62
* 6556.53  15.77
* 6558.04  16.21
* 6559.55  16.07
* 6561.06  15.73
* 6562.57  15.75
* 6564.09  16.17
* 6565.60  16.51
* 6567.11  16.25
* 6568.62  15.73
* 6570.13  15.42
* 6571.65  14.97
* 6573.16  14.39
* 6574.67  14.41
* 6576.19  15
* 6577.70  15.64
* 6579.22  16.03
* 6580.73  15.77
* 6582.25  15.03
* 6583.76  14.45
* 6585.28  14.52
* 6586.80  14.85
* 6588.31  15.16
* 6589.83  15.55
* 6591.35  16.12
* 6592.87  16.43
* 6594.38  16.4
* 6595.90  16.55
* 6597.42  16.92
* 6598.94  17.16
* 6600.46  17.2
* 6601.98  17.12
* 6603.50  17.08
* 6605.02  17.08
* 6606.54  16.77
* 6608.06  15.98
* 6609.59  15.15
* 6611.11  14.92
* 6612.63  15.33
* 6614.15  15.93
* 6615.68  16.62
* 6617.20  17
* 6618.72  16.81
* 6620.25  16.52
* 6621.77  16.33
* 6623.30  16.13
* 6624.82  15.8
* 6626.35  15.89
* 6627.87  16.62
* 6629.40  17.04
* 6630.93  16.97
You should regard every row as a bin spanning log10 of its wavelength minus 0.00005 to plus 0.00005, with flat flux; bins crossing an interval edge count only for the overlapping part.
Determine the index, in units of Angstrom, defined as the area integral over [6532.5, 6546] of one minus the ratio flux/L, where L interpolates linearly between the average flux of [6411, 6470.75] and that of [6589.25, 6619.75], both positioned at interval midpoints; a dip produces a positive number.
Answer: 0.7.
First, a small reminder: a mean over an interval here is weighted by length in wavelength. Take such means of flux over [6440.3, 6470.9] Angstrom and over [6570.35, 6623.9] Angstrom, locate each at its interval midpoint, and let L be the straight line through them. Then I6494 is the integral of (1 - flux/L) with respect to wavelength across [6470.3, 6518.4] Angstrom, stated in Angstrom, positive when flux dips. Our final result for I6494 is 3.4 Angstrom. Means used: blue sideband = 17.6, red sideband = 15.9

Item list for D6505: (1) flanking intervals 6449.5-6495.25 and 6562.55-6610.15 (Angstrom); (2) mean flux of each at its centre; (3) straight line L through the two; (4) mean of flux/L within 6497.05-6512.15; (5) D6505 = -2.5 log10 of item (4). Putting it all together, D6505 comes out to 0.08 mag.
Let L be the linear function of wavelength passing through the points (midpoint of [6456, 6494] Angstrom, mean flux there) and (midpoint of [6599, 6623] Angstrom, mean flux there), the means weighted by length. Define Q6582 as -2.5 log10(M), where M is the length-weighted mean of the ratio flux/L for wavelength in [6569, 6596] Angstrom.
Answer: 0.08 mag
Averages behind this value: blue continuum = 16.7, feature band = 15.3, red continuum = 16.4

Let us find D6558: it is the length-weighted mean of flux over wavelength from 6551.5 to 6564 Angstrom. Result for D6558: 15.9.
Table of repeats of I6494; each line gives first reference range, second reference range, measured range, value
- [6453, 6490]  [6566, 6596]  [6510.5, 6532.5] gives 0.5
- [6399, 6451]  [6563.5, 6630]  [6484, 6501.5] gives 0.6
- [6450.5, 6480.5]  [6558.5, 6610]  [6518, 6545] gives 1.6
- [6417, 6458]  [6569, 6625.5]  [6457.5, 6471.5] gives -1.2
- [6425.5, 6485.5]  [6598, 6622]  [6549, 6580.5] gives 1.7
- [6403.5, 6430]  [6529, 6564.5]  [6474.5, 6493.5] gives -0.4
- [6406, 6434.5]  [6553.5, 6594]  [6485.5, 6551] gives -0.4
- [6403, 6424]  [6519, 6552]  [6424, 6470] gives -5.0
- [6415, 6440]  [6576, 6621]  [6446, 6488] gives -3.4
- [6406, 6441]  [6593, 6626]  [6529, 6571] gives 1.0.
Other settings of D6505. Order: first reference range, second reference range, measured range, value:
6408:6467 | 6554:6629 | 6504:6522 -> 0.02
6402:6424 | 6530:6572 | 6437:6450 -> -0.10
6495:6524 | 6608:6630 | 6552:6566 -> 0.00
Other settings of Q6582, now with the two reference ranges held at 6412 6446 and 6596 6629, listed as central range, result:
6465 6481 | -0.069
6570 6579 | 0.093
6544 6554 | 0.023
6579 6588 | 0.089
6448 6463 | -0.091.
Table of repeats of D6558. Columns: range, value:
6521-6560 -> 15.7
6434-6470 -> 17.4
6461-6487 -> 16.9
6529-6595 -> 15.6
